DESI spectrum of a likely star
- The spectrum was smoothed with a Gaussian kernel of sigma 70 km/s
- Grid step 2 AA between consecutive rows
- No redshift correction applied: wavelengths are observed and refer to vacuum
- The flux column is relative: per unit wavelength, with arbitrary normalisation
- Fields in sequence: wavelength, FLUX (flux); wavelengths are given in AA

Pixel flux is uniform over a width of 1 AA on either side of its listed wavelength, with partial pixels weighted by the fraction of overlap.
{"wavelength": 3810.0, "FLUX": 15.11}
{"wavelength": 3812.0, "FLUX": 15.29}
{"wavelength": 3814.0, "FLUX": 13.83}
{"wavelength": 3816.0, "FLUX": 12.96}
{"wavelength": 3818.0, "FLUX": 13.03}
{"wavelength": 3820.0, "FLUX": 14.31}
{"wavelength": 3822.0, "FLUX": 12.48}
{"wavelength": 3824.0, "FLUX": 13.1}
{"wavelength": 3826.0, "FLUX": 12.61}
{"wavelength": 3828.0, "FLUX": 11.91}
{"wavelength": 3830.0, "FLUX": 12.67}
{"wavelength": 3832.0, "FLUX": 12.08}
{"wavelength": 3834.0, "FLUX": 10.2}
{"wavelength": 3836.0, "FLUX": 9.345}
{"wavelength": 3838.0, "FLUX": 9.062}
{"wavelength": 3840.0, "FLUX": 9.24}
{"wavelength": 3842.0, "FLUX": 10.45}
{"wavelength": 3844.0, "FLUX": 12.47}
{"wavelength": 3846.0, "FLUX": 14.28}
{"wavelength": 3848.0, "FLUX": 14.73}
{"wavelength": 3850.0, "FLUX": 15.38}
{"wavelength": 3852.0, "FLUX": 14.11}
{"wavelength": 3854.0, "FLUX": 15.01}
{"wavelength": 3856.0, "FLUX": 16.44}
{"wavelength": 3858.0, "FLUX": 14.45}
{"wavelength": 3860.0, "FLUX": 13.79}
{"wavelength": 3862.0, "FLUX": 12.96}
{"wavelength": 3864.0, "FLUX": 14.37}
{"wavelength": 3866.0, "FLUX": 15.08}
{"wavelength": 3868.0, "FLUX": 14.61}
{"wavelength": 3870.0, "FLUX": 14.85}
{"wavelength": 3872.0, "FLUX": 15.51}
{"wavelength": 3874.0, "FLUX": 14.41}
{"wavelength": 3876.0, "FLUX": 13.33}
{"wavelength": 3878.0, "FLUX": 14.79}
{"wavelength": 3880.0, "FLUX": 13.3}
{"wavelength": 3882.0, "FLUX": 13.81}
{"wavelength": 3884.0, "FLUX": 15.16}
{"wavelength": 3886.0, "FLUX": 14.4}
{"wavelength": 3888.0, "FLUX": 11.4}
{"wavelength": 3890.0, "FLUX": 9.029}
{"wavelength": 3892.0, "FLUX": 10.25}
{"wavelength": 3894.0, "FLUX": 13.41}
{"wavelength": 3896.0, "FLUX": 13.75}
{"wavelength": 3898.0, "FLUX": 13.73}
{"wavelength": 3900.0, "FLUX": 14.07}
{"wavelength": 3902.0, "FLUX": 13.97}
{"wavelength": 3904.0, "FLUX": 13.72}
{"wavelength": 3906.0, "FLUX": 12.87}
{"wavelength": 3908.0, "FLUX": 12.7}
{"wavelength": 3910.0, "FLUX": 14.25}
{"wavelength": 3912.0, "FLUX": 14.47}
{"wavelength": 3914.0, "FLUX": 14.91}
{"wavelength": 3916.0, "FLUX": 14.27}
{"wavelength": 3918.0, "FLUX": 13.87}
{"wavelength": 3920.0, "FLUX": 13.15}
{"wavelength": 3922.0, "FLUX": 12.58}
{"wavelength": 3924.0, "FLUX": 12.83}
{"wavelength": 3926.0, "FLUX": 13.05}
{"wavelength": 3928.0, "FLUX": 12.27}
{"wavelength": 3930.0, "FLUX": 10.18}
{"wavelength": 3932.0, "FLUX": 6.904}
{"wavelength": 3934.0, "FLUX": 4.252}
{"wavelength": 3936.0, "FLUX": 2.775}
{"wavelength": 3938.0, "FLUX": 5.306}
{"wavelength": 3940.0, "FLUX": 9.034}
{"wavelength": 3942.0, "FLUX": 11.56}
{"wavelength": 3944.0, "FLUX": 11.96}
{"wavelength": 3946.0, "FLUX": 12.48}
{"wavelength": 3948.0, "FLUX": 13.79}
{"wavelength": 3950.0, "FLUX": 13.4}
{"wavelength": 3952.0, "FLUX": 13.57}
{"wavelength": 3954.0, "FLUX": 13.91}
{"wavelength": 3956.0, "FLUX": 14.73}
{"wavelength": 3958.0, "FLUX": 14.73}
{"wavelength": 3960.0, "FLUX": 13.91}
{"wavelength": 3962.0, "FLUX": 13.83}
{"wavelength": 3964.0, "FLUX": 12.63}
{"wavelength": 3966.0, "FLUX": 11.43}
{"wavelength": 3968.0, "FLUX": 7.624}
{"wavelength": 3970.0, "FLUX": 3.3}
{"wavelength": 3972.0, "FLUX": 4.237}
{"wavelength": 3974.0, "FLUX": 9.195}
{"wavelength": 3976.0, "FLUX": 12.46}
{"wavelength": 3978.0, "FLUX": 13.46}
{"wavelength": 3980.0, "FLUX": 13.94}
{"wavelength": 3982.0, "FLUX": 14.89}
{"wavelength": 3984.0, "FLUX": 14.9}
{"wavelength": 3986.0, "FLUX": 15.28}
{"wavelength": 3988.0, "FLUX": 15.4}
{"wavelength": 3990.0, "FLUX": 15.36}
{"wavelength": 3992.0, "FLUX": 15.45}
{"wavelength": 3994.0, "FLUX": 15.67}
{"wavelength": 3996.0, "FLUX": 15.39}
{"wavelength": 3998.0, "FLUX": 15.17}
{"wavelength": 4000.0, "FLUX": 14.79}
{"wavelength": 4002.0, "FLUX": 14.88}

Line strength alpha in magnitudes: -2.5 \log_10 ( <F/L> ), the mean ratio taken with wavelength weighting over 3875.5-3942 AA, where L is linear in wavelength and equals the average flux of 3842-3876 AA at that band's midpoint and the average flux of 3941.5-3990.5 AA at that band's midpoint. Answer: 0.127 mag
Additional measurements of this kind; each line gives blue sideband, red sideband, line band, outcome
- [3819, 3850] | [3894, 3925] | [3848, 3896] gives -0.09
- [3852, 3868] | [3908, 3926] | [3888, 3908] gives 0.10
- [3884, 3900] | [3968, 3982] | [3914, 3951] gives 0.03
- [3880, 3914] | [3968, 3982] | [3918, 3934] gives 0.07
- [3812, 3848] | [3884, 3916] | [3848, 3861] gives -0.18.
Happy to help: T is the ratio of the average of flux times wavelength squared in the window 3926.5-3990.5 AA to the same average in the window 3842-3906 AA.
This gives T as 0.86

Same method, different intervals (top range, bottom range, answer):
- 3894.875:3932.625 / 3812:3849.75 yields 1.11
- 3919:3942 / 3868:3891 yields 0.71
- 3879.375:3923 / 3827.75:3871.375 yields 1.04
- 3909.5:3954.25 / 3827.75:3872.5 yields 0.90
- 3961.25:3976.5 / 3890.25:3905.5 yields 0.73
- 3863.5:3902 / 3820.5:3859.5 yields 1.10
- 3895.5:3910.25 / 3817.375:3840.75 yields 1.21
